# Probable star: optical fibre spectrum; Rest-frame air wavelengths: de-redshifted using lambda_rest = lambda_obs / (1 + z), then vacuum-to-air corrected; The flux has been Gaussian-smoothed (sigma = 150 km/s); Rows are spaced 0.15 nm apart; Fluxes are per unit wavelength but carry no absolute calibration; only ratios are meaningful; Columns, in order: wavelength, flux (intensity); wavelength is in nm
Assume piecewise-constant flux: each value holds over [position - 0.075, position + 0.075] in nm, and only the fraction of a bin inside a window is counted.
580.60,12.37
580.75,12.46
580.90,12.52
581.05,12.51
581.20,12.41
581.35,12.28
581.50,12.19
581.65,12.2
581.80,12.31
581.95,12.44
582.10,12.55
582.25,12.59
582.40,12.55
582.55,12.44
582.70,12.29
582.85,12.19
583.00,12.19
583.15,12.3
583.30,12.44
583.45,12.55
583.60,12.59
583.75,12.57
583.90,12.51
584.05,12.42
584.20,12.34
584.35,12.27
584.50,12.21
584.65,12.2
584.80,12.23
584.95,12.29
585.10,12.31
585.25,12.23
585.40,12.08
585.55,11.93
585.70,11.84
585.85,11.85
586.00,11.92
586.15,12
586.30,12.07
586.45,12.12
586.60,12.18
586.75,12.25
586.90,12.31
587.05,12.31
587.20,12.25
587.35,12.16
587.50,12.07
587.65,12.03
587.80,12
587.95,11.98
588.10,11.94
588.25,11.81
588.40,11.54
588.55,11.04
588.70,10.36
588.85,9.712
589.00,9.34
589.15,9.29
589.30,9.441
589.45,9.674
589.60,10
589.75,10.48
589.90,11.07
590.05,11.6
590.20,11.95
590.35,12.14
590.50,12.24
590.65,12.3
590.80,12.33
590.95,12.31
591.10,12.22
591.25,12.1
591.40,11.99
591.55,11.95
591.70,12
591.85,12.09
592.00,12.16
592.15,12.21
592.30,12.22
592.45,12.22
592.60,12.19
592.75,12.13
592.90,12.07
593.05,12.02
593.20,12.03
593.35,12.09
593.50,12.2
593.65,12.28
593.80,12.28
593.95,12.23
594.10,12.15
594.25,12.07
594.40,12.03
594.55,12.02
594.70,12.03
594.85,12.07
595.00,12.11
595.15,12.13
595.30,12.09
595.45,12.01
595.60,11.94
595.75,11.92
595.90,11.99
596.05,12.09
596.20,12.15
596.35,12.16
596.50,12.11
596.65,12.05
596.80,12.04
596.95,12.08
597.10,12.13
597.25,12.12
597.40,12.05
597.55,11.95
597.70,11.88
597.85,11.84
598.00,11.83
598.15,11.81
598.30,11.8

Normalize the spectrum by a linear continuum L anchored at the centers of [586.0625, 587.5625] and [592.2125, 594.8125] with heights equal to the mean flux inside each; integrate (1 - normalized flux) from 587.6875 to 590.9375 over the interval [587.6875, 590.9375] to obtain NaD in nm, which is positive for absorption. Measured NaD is 0.28 nm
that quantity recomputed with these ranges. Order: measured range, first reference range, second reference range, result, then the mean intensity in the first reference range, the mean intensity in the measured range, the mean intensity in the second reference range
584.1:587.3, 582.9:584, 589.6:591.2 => 0.02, 12.4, 12.2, 11.8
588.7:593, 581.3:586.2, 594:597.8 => 0.24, 12.3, 11.5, 12.1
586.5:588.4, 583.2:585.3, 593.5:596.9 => 0.03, 12.4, 12.1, 12.1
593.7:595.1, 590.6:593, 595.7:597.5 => 0.00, 12.2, 12.1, 12.1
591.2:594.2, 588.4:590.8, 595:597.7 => -0.20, 10.8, 12.1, 12.1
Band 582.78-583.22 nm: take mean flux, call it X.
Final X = 12.2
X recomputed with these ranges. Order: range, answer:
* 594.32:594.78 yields 12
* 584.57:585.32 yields 12.3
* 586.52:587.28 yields 12.3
